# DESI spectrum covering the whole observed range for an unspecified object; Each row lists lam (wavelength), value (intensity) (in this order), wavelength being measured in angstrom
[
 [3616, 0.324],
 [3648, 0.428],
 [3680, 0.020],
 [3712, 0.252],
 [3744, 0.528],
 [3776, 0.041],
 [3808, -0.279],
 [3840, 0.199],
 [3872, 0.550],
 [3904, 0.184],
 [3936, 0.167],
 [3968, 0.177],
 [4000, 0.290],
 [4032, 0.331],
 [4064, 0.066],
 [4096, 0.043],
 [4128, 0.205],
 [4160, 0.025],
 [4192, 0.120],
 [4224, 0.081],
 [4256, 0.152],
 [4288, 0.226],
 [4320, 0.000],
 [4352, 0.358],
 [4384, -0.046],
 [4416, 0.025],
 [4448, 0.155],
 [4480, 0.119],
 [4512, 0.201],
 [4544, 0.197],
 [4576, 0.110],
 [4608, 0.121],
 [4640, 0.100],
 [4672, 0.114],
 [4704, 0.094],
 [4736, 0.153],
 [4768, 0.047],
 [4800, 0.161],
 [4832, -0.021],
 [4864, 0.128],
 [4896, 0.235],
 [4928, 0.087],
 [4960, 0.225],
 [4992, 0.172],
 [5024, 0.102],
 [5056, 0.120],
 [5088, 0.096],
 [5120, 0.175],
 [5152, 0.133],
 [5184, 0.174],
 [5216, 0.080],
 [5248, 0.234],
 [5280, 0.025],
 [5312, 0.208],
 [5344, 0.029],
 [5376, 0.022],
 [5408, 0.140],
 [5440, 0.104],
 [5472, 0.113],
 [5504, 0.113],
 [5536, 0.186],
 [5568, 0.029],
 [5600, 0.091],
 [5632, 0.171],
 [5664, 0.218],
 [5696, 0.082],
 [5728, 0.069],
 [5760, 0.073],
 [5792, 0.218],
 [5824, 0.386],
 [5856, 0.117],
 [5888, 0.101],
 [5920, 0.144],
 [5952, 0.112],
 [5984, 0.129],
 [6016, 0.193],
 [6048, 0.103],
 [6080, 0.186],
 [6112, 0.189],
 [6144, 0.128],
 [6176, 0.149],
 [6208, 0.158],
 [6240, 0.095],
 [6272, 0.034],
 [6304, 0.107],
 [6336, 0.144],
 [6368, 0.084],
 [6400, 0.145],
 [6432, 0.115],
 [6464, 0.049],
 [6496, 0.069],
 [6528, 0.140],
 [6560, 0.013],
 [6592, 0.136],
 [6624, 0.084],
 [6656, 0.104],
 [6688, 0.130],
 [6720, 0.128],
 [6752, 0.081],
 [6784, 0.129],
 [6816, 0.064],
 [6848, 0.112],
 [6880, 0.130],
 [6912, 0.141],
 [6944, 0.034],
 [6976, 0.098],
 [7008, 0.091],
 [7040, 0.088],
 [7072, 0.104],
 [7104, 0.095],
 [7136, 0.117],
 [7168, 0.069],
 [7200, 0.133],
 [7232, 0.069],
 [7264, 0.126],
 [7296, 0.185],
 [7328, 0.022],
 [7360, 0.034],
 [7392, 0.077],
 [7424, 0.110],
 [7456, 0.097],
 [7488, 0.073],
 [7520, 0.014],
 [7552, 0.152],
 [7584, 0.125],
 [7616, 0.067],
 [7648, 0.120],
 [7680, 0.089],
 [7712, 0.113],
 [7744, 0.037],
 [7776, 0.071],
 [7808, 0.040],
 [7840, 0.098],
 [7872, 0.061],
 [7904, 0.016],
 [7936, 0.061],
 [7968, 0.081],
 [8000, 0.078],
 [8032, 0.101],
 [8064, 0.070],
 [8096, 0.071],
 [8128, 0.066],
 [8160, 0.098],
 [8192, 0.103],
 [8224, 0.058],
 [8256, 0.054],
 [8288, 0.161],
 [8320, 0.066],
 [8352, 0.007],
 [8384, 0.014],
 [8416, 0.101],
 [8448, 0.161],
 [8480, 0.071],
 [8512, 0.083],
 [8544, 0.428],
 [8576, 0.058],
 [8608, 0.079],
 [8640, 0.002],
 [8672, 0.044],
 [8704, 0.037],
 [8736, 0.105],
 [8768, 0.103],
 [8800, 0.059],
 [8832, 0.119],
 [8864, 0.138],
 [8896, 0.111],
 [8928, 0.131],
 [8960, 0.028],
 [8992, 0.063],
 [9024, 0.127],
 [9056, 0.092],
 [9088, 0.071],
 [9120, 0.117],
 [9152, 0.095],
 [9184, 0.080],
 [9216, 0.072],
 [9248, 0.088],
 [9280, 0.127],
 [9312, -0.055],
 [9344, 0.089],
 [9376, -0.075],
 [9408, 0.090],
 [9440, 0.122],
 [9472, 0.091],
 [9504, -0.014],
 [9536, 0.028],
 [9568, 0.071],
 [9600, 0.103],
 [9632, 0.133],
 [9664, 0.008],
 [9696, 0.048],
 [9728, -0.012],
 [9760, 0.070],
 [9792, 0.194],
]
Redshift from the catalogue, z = 1.294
